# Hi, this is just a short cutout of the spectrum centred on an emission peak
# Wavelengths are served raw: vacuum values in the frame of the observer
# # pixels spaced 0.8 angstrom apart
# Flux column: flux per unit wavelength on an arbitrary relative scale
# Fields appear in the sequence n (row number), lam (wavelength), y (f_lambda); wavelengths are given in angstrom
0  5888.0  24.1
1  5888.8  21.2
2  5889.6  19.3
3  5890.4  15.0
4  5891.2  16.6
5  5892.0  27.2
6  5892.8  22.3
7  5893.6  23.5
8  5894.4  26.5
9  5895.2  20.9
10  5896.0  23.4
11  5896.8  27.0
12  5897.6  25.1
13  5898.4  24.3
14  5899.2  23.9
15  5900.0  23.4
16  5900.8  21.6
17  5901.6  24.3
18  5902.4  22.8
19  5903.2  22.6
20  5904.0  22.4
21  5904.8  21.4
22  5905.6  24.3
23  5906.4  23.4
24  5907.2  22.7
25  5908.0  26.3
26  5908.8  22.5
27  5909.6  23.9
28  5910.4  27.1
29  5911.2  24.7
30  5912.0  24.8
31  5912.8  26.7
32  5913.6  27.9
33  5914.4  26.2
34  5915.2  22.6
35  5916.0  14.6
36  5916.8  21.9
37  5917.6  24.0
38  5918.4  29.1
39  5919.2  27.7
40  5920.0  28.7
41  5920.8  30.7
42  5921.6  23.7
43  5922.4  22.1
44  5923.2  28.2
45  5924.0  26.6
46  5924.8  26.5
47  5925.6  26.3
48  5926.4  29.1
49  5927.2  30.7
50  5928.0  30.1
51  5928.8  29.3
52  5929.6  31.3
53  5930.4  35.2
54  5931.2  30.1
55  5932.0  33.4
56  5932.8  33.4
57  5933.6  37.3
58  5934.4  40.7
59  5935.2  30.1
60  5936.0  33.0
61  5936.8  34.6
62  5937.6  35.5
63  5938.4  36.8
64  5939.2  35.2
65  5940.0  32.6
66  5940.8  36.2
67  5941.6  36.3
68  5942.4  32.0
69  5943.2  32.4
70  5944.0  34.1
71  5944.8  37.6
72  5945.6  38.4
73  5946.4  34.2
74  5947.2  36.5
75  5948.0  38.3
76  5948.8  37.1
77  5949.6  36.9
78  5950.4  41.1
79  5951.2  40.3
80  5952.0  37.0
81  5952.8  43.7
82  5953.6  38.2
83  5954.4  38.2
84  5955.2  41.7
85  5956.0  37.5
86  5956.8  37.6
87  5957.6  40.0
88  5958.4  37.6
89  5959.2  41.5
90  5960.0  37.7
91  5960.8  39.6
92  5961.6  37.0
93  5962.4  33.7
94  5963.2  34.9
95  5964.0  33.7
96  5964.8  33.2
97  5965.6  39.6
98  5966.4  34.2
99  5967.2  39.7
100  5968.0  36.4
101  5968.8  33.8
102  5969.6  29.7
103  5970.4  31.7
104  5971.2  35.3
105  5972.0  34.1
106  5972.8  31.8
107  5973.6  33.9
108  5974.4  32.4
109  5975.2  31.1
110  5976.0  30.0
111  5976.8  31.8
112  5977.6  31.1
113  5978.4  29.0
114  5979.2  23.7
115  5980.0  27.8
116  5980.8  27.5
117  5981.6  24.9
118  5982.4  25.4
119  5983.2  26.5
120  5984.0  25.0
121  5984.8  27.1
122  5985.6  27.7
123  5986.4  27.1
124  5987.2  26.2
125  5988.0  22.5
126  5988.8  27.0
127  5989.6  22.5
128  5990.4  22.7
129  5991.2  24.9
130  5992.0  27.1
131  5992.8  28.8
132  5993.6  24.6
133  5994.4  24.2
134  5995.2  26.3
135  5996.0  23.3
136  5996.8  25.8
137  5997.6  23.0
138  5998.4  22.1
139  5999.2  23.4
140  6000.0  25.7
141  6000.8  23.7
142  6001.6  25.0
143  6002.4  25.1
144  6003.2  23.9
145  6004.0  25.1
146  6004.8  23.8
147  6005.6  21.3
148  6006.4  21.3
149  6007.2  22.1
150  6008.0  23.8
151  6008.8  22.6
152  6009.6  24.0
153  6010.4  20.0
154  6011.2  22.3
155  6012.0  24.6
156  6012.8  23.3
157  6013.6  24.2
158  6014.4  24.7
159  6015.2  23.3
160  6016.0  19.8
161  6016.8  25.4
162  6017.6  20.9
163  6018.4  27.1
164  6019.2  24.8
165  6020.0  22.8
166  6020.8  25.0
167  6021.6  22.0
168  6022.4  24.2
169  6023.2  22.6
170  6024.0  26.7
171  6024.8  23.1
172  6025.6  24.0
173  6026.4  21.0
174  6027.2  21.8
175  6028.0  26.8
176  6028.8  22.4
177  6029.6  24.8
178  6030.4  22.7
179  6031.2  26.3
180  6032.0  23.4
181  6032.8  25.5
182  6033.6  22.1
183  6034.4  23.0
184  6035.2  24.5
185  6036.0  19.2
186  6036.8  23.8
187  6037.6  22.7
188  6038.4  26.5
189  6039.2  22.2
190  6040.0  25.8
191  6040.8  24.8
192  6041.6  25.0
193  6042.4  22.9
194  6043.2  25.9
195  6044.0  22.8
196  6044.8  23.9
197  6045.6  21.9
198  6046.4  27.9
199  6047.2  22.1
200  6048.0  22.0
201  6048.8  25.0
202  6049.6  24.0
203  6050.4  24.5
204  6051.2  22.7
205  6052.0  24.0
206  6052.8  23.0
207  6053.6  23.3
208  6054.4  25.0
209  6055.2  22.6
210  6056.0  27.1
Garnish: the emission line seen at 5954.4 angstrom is Mg II 2798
